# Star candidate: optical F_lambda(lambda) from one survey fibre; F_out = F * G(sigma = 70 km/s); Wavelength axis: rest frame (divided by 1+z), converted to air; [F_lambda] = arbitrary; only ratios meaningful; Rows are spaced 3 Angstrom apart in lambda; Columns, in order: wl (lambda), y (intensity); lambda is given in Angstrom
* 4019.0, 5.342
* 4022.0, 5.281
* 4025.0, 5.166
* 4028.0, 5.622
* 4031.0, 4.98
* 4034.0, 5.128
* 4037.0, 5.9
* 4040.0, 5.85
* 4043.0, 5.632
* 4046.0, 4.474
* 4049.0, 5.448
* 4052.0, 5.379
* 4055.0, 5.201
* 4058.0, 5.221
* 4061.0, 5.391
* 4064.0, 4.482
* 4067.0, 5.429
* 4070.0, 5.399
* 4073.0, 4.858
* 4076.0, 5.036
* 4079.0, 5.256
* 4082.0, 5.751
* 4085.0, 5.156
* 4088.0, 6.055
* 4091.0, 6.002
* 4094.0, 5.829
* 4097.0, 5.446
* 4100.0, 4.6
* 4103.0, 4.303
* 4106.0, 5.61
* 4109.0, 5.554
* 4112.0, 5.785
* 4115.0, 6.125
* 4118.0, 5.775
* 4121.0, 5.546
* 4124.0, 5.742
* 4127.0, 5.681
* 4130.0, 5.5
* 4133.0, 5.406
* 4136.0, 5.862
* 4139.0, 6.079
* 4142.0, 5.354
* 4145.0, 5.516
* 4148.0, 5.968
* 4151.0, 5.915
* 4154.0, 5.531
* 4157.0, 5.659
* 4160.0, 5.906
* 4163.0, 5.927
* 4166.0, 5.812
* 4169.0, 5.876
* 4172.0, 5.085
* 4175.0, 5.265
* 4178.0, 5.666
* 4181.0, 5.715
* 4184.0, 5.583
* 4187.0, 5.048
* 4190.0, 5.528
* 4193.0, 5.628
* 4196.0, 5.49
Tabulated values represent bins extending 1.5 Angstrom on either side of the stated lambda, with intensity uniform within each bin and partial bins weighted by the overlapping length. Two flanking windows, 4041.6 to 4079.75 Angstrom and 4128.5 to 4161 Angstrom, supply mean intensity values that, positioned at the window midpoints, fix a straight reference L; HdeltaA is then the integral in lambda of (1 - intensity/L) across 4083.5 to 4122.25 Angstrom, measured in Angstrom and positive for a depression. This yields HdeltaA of -0.6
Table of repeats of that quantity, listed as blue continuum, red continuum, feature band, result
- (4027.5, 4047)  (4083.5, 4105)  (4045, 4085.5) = 1.3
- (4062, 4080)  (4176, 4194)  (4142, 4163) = -1.3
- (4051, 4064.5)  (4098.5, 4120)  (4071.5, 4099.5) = -0.8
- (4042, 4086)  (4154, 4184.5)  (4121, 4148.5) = -0.8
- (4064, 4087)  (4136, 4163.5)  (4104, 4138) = -0.7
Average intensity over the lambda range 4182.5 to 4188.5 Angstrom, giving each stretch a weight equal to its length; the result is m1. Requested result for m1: 5.32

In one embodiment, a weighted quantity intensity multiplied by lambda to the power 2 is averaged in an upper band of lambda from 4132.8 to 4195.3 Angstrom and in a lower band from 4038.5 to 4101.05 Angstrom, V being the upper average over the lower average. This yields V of 1.1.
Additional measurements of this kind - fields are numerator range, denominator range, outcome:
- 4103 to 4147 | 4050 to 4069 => 1.12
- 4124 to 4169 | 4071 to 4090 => 1.10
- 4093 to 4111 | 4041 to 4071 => 1.02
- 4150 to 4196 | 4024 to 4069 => 1.13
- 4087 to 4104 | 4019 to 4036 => 1.06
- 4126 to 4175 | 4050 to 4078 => 1.15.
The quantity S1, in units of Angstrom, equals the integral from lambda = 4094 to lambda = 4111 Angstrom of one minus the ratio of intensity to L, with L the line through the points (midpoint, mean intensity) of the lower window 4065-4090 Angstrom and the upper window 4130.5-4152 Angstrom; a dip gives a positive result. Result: 0.97 Angstrom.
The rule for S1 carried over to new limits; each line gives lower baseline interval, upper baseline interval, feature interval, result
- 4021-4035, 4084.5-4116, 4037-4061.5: -0.2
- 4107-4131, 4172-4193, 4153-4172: -0.7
